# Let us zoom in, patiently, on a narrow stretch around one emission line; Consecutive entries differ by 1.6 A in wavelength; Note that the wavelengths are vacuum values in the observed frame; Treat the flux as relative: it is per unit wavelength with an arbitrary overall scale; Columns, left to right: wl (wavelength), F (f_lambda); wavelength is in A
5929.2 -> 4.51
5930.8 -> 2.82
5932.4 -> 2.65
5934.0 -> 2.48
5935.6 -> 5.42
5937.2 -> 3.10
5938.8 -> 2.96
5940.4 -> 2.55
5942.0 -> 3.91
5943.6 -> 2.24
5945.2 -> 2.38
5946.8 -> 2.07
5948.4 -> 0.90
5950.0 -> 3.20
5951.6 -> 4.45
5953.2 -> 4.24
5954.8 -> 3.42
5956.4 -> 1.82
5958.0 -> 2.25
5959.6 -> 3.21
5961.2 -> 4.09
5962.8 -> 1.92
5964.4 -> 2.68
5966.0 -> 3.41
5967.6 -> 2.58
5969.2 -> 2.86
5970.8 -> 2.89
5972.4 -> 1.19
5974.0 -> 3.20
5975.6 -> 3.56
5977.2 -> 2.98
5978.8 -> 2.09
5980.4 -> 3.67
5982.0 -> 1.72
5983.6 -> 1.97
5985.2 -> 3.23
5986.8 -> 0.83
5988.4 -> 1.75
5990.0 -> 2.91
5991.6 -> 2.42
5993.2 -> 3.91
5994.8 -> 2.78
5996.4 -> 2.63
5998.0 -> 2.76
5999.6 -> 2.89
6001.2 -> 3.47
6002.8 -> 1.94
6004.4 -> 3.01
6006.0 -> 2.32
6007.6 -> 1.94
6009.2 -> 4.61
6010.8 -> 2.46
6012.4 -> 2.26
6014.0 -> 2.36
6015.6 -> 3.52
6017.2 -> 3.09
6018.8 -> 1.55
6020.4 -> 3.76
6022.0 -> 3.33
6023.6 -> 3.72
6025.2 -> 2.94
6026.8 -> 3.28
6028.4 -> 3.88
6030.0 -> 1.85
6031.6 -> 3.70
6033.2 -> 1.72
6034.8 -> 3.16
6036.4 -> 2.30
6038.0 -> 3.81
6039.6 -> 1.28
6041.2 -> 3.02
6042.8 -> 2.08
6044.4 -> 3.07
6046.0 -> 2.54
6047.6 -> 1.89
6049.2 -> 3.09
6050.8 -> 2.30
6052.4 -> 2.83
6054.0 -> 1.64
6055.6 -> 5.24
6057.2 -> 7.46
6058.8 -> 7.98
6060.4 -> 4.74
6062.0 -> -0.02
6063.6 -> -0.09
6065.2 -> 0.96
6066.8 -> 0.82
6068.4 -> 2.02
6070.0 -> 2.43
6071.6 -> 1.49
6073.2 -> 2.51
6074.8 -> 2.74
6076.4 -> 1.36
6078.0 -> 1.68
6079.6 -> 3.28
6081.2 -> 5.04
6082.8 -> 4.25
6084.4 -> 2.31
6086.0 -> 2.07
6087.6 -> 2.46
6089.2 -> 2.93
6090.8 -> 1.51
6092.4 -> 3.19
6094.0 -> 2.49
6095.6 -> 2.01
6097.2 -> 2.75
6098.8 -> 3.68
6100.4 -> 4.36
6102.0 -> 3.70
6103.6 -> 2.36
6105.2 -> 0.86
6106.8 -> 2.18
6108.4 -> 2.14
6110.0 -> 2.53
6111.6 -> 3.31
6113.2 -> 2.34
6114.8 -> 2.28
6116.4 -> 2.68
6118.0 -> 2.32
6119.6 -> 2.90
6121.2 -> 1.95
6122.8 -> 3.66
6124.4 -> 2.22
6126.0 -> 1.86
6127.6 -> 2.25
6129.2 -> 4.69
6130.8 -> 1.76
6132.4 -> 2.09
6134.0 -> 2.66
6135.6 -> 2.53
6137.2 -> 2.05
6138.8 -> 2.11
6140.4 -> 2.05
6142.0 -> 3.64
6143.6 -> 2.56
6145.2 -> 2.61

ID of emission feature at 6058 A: H-beta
